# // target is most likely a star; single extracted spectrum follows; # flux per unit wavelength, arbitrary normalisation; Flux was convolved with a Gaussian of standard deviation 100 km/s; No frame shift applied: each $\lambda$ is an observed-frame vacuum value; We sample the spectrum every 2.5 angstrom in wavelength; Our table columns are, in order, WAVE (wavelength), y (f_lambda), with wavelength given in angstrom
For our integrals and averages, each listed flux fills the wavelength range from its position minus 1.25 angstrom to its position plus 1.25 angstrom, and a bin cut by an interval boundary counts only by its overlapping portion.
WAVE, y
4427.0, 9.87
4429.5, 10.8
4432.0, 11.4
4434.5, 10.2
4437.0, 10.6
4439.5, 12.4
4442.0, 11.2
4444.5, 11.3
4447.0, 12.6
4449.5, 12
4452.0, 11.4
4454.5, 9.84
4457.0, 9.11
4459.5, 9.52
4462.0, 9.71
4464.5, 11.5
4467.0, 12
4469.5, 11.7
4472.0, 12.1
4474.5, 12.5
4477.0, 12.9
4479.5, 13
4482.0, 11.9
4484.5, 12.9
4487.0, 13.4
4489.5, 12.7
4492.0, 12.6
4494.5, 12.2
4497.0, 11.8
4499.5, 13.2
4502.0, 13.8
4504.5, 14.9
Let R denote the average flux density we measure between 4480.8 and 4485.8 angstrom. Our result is 12.4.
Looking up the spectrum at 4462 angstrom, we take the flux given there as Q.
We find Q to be 9.71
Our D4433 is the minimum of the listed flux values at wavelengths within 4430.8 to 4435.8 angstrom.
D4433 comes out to 10.2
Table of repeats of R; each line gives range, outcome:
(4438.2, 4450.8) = 11.9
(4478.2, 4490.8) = 12.8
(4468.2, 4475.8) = 12.1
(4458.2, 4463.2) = 9.61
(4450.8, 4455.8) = 10.6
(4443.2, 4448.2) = 11.9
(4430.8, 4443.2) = 11.2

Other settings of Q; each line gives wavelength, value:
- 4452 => 11.4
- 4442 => 11.2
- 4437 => 10.6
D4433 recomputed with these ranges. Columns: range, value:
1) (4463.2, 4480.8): 11.5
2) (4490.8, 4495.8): 12.2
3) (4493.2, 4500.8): 11.8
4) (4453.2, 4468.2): 9.11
